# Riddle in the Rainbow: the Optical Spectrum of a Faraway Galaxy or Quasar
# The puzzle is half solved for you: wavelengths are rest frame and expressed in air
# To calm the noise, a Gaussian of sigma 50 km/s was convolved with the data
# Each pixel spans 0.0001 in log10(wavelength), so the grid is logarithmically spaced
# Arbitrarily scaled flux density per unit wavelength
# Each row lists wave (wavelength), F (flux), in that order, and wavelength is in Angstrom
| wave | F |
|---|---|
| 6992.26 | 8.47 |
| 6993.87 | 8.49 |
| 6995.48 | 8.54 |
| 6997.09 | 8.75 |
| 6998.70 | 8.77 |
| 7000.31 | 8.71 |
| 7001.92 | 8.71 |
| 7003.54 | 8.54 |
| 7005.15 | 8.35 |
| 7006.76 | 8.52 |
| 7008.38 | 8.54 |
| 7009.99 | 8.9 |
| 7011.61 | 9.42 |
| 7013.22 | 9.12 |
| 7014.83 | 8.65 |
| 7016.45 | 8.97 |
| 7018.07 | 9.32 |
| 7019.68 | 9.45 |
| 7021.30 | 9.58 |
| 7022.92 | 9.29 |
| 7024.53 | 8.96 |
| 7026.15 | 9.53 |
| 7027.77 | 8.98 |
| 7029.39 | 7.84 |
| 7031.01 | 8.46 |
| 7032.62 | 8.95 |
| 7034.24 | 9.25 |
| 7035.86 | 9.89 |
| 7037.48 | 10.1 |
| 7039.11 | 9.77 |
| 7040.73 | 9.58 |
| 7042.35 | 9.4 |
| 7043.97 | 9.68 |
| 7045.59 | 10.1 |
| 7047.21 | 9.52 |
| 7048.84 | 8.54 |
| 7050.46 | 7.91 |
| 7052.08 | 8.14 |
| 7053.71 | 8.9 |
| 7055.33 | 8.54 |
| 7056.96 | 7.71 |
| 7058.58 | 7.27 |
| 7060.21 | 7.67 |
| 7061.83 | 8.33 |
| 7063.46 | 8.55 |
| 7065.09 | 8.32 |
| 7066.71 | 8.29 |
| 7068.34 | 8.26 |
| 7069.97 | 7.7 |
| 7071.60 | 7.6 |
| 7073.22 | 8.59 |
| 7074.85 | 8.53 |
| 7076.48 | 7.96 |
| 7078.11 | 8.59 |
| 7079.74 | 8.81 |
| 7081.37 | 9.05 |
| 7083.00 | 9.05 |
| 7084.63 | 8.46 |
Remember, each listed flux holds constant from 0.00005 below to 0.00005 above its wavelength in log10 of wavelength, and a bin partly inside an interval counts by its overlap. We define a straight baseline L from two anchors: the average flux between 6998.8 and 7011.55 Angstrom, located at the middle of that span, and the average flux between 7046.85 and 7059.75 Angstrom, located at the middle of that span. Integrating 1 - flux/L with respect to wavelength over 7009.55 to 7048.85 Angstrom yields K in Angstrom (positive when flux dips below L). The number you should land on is -3.8 Angstrom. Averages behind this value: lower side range 8.66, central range 9.27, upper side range 8.25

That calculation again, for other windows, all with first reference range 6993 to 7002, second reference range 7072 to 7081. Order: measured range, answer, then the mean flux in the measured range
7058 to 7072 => 0.81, 8.02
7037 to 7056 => -1.36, 9.17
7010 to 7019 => -0.48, 9.09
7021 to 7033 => -0.45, 8.93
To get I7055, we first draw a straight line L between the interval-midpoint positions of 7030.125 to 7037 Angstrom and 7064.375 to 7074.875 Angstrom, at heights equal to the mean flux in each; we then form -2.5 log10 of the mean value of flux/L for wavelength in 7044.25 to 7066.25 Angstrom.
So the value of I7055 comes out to 0.02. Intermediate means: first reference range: 9.18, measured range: 8.45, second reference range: 8.16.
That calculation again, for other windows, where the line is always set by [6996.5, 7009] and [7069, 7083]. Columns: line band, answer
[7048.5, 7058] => 0.03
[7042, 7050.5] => -0.10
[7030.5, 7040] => -0.11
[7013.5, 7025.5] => -0.08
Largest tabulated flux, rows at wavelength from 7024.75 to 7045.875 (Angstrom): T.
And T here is 10.1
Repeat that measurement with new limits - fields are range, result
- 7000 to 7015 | 9.42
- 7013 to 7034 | 9.58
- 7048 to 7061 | 8.9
